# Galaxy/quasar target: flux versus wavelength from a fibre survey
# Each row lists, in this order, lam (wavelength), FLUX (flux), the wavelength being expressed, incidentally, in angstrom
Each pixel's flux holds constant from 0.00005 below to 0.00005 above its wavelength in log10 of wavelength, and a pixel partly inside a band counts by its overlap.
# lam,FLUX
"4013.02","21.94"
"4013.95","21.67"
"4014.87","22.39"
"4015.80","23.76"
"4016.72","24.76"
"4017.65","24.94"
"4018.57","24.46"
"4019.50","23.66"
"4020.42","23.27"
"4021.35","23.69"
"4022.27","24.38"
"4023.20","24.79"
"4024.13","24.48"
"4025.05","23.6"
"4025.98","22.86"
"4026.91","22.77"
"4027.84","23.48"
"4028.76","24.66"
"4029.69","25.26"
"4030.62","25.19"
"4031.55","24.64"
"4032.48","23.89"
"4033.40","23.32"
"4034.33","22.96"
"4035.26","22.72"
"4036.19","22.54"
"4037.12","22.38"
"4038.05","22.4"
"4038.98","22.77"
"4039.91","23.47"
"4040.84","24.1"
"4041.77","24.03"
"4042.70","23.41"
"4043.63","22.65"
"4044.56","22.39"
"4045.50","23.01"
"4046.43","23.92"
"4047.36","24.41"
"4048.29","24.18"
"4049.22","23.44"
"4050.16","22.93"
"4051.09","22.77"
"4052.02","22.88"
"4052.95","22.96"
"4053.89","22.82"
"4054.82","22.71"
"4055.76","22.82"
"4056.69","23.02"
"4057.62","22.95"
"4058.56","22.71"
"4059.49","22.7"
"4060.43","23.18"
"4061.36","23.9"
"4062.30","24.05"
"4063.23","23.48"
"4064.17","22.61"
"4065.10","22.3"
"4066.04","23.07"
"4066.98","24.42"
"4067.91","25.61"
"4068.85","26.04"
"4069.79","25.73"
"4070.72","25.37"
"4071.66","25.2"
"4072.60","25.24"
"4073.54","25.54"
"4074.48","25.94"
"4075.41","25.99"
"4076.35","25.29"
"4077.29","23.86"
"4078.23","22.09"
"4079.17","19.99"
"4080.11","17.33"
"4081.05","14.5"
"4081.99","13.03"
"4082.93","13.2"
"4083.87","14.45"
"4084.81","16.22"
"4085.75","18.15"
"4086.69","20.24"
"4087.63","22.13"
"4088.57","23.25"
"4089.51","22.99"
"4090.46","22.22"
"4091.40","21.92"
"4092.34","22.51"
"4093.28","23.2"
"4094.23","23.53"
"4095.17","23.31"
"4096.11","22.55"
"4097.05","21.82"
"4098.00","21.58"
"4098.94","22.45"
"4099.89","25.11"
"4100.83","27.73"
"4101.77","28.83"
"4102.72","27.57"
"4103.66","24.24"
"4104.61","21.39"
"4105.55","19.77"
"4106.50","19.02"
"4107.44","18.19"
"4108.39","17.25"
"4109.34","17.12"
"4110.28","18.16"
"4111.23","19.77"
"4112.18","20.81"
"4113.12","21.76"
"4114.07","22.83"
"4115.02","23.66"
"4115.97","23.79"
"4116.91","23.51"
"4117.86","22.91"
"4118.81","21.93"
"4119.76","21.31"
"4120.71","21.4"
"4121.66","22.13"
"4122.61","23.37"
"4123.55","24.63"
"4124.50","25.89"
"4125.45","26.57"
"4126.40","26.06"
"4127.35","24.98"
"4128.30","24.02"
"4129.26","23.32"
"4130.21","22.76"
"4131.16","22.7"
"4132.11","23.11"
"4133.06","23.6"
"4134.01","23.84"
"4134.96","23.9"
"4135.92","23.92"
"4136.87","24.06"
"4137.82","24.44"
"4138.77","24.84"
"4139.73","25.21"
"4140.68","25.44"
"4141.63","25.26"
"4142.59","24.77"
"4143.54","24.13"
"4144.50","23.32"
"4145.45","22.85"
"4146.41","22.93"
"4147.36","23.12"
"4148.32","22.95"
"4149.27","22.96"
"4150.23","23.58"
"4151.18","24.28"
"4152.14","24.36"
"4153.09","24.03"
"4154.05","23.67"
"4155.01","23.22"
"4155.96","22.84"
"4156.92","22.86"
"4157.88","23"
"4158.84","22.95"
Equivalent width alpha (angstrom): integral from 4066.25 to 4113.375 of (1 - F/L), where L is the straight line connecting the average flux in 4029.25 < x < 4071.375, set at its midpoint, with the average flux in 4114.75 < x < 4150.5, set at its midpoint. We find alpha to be 3.5 angstrom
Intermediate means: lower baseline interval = 23.5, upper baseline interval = 23.8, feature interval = 21.9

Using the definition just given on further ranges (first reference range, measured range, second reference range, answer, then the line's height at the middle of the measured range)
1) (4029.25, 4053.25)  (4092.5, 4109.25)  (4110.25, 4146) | 0.58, 23.5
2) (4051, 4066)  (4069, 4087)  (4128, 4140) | 1.70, 23.2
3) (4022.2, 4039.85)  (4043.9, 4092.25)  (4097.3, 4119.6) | 1.13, 22.9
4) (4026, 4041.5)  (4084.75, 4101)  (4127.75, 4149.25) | 0.94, 23.7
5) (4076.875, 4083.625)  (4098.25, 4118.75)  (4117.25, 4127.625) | -0.53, 21.7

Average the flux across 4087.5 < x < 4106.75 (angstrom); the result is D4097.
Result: 23.3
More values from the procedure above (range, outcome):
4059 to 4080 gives 24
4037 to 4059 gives 23.1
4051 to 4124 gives 22.3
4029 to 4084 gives 22.9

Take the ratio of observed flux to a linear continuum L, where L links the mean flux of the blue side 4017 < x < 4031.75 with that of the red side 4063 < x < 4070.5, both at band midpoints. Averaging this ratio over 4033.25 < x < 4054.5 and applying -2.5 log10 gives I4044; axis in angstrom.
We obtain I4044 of 0.047 mag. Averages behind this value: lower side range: 24.1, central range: 23.1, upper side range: 24.2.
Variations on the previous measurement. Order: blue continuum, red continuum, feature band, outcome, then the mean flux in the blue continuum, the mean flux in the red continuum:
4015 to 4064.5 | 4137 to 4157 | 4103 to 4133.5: 0.070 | 23.5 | 23.9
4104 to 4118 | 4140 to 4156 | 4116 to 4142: -0.081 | 20.6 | 23.8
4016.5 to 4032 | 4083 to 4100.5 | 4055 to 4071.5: -0.057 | 24.2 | 21.4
